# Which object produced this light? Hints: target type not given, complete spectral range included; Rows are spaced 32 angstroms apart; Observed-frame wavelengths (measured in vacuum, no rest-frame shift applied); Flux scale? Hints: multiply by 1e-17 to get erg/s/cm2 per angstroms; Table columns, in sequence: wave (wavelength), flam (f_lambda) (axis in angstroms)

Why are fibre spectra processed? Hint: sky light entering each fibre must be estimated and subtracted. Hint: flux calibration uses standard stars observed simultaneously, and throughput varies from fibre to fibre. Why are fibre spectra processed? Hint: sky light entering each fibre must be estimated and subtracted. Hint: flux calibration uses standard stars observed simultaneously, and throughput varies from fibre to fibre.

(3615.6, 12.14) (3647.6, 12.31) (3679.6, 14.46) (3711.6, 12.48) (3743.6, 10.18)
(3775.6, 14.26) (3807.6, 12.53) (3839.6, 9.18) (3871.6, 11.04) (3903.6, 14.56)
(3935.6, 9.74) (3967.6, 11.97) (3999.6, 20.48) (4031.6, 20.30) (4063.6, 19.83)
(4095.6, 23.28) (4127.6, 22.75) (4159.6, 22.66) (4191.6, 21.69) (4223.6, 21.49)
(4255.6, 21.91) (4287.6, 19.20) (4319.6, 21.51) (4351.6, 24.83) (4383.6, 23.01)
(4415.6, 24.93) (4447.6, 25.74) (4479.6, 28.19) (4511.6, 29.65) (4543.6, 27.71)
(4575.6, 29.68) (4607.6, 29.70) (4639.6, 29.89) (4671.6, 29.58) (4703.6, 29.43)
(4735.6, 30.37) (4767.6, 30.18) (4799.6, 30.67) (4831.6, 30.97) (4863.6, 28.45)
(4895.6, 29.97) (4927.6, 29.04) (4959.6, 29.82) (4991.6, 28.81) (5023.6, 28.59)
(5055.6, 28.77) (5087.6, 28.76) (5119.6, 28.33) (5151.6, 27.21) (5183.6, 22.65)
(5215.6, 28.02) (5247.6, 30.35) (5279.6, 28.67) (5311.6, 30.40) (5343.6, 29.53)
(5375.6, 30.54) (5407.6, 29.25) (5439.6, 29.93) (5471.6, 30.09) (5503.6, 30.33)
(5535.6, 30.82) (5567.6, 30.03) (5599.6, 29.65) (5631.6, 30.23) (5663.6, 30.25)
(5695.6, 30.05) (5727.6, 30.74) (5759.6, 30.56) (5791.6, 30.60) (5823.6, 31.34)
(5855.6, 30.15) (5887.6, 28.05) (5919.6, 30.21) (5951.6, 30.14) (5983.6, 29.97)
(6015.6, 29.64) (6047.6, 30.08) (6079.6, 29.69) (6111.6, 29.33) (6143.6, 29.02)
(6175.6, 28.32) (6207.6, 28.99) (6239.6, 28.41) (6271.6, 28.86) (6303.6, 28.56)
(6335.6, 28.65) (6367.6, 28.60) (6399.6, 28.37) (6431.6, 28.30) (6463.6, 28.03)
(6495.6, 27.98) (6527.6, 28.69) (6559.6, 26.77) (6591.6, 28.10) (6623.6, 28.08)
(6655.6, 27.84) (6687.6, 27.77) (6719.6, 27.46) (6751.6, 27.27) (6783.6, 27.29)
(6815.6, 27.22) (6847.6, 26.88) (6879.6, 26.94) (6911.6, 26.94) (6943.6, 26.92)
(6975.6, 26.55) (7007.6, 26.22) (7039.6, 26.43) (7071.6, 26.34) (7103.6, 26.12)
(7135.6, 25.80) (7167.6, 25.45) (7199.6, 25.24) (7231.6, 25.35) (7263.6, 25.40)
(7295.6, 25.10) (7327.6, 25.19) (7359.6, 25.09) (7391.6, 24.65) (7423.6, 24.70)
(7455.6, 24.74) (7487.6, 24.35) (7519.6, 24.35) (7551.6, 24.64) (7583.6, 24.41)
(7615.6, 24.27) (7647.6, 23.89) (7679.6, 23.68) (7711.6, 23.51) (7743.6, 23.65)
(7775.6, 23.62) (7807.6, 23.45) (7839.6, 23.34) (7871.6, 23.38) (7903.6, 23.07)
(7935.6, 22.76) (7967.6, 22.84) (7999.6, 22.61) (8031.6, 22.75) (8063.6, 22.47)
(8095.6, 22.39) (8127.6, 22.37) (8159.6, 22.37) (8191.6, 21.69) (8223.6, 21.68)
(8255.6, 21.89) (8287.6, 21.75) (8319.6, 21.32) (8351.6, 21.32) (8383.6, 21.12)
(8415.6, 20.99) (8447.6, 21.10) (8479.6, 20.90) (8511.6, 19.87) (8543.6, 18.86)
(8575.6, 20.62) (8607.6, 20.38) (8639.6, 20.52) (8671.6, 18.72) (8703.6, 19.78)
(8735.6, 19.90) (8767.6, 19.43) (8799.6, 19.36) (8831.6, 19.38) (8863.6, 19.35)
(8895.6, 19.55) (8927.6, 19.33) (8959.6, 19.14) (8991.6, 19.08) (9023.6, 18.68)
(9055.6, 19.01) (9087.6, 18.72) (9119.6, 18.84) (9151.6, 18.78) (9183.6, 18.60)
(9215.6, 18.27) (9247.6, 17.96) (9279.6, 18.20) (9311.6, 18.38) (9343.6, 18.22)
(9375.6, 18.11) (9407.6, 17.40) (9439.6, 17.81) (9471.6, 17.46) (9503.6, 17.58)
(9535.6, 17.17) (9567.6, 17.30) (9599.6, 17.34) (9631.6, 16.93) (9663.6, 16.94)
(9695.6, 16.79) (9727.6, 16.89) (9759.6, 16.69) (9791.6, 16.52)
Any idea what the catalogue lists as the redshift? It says 0.00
